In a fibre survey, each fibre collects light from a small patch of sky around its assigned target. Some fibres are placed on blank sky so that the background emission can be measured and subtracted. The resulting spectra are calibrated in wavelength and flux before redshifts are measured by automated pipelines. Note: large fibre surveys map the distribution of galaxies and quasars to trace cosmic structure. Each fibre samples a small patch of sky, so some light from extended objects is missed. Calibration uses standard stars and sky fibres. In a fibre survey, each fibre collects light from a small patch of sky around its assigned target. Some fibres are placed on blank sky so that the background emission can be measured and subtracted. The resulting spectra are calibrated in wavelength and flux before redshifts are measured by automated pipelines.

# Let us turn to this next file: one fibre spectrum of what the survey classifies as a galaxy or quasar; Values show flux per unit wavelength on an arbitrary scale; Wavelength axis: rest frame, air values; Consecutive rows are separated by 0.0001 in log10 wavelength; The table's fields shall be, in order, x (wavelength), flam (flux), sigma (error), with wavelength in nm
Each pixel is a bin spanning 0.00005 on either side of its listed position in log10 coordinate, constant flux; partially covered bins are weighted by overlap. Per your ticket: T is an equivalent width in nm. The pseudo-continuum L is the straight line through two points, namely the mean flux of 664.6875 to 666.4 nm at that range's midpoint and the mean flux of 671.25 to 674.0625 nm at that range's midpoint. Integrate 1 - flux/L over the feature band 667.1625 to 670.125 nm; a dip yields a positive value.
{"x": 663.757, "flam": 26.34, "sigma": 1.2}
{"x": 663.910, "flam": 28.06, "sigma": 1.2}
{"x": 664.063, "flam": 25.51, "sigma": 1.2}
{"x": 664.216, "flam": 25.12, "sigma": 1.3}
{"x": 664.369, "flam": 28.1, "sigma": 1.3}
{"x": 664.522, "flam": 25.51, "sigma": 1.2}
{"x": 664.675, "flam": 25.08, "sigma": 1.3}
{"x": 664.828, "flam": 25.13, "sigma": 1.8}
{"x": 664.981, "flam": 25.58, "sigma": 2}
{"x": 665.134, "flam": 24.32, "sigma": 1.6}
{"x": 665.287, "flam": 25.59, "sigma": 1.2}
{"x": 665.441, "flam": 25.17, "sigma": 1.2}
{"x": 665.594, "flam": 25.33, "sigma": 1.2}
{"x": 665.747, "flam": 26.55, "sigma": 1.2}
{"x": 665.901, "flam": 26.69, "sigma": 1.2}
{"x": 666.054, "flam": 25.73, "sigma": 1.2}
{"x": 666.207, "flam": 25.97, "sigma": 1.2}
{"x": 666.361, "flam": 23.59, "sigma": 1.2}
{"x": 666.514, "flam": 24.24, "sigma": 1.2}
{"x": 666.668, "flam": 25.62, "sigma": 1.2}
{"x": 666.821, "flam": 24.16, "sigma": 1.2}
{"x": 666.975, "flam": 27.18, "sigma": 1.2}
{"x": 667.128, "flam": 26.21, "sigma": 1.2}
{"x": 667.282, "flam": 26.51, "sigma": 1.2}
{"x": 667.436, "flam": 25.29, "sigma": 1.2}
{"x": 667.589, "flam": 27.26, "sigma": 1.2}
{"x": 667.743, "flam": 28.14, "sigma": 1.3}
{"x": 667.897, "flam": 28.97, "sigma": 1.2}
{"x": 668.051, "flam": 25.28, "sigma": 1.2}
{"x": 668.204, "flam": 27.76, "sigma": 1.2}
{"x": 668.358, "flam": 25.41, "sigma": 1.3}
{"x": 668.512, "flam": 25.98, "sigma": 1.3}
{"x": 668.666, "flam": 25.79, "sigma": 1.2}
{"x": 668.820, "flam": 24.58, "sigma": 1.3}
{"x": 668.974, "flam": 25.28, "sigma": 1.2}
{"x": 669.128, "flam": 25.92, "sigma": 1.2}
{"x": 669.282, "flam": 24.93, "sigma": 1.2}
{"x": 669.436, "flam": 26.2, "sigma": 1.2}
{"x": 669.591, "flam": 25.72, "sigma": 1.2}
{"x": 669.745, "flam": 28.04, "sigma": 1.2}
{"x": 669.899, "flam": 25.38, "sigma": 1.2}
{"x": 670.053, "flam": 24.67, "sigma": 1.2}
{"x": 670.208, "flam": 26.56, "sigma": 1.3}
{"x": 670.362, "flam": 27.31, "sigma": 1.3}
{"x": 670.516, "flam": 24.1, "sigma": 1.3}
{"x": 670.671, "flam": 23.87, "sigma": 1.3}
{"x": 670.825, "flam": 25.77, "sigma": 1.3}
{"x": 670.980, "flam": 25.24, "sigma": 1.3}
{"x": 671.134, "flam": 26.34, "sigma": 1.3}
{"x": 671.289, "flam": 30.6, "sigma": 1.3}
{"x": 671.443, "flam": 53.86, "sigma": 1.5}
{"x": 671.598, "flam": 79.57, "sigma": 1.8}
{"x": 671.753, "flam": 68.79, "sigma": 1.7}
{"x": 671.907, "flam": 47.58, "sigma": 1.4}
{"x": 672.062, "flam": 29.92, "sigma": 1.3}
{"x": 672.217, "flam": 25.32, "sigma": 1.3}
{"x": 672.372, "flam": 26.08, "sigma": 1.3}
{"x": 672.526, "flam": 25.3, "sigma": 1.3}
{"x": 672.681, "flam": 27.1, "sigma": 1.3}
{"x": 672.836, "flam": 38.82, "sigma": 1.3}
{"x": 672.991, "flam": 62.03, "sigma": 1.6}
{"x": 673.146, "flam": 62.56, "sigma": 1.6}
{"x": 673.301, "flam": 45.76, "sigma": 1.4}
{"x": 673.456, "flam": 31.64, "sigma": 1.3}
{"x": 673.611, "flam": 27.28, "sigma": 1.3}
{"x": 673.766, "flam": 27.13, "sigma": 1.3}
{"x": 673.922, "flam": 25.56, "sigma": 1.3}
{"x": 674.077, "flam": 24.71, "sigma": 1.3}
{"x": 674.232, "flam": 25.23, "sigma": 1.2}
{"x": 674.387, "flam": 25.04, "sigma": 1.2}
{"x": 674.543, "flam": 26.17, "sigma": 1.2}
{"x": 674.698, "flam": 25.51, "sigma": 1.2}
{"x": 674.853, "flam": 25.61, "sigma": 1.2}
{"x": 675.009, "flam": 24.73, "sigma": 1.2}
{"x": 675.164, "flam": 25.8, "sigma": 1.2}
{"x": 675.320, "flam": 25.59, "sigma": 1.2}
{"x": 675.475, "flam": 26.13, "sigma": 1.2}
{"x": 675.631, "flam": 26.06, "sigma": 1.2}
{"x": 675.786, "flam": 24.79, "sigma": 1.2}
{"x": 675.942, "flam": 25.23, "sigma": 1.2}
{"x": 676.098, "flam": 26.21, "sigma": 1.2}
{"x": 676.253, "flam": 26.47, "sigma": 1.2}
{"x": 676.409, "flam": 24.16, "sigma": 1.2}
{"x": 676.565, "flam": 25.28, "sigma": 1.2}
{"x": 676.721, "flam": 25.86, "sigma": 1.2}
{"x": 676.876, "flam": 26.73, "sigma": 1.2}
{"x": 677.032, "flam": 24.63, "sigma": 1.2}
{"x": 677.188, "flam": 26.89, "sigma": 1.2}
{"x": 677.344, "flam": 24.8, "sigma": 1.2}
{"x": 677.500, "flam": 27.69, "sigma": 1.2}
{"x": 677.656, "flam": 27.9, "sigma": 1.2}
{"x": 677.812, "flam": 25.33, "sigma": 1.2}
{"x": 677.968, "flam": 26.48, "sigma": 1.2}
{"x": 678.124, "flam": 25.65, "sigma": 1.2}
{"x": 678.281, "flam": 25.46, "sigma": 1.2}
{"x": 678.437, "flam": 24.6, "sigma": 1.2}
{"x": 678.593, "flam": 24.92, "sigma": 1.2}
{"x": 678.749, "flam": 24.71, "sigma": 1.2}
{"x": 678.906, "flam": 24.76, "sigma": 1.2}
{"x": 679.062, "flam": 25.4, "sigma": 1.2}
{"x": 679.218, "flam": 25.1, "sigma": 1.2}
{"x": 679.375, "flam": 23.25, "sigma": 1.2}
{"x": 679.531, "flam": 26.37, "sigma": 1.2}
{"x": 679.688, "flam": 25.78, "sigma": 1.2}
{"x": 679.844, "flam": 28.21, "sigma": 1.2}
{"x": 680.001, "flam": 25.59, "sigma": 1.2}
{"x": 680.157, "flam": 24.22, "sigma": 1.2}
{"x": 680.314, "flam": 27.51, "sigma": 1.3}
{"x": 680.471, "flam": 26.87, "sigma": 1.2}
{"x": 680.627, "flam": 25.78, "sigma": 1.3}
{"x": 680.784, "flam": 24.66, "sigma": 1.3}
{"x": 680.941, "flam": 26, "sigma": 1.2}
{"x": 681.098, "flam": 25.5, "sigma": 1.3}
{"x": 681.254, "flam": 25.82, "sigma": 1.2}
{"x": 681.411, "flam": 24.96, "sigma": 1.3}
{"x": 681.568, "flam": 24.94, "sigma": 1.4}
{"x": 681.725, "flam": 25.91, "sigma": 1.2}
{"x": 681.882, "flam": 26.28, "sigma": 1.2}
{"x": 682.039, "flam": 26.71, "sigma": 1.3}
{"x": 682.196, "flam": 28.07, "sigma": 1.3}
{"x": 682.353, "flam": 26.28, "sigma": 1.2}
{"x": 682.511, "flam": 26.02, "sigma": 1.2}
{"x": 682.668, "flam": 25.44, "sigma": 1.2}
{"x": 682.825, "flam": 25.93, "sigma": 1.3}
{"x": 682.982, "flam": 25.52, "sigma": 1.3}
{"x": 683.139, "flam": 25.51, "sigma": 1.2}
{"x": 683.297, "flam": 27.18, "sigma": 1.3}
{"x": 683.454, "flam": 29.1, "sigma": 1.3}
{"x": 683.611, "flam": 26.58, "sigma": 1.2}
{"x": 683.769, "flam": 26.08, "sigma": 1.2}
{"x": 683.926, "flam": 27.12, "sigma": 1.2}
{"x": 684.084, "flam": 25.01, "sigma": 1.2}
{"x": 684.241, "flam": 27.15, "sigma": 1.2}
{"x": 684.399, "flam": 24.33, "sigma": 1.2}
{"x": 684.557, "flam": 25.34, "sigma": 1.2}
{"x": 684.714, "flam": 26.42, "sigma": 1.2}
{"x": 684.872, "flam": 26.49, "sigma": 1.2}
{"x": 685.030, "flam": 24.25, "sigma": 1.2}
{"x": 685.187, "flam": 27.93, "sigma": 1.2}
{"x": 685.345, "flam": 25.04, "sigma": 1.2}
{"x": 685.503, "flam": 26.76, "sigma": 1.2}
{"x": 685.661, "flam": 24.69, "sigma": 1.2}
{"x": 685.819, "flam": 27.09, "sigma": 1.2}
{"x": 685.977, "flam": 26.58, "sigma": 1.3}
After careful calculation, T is 0.53 nm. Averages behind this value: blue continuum 25.4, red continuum 40.6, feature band 26.2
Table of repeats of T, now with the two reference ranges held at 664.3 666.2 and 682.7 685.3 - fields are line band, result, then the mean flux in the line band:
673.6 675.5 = 0.02 nm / 25.7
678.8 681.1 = 0.04 nm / 25.7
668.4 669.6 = 0.01 nm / 25.5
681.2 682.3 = 0.00 nm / 26.1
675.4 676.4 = 0.01 nm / 25.7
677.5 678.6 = 0.00 nm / 26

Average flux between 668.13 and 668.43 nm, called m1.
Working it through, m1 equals 26.6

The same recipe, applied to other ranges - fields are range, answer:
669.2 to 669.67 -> 25.6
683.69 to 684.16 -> 26.1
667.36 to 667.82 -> 26.9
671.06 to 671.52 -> 37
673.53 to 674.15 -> 26.2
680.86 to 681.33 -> 25.8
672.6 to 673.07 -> 42.6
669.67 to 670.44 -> 26.4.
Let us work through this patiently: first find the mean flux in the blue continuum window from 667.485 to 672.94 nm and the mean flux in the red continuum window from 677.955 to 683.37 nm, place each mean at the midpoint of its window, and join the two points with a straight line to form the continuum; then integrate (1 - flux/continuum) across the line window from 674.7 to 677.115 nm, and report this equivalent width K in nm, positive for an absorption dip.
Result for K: 0.22 nm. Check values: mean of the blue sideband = 30.9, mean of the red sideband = 25.7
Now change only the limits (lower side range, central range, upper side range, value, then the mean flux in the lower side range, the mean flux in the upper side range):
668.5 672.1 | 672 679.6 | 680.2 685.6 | 0.43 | 32.3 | 26.1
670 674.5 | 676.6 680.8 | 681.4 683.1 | 0.49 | 34.9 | 26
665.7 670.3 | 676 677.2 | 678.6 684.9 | 0.01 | 26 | 25.9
